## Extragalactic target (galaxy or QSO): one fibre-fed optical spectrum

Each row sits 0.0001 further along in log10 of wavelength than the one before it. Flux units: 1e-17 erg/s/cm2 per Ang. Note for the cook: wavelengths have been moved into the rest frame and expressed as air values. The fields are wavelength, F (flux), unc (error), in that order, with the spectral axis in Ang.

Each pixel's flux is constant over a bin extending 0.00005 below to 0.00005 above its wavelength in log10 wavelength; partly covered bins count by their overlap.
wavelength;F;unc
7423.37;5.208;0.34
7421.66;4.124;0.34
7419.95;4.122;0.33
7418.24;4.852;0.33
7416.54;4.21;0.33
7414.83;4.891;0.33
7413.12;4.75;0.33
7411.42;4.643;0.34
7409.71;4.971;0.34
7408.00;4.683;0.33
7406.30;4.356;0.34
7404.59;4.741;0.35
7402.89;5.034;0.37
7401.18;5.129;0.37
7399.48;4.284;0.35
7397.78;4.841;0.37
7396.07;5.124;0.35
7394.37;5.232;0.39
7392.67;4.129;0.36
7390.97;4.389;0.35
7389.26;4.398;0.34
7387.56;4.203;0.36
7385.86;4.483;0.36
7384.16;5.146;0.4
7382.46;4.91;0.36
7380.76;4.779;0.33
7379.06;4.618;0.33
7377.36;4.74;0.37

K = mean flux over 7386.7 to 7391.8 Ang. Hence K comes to 4.32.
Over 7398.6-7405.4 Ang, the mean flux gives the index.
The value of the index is 4.8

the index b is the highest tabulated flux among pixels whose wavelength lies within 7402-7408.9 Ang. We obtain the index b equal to 5.034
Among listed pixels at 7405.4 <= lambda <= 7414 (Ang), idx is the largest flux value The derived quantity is 4.971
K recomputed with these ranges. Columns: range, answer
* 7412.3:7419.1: 4.68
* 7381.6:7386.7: 4.85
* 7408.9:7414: 4.79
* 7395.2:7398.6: 4.98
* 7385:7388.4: 4.35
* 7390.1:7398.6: 4.74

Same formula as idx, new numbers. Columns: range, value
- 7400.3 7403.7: 5.129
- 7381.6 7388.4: 5.146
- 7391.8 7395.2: 5.232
